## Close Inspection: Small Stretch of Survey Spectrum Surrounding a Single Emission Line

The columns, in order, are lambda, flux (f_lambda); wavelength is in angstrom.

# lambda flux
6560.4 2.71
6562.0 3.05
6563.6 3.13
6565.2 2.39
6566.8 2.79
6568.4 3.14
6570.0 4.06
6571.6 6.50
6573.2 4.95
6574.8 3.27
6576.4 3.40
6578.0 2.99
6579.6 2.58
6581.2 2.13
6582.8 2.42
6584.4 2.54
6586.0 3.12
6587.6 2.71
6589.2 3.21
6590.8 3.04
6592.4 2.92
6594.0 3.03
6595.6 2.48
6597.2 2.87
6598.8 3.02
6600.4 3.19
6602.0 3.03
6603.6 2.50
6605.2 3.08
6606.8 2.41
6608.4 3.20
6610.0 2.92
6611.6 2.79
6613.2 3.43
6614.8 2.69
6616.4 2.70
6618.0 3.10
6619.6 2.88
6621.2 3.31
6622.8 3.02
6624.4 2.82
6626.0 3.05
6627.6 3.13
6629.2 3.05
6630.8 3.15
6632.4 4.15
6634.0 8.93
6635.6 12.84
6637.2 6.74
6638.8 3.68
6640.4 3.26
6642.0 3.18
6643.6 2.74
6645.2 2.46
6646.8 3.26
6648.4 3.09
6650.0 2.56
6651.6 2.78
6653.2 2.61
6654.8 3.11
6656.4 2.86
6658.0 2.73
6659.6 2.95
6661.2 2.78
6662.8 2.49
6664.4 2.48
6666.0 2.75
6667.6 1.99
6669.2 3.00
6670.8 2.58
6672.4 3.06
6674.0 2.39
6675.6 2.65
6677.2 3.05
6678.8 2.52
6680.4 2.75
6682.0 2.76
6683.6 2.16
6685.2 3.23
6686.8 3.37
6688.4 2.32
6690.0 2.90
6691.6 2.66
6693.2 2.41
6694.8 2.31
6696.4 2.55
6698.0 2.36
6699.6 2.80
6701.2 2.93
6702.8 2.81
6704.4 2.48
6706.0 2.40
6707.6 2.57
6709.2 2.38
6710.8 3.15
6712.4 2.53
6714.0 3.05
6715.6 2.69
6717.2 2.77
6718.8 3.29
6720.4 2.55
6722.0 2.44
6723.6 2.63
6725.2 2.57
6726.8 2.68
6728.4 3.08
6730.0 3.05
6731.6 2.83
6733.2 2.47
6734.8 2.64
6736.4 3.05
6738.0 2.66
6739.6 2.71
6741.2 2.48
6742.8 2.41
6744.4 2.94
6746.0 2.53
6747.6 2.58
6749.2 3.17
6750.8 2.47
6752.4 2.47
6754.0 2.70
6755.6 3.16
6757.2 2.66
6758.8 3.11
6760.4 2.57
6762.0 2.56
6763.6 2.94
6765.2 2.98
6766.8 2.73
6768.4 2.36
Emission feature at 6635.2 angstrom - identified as [O III]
